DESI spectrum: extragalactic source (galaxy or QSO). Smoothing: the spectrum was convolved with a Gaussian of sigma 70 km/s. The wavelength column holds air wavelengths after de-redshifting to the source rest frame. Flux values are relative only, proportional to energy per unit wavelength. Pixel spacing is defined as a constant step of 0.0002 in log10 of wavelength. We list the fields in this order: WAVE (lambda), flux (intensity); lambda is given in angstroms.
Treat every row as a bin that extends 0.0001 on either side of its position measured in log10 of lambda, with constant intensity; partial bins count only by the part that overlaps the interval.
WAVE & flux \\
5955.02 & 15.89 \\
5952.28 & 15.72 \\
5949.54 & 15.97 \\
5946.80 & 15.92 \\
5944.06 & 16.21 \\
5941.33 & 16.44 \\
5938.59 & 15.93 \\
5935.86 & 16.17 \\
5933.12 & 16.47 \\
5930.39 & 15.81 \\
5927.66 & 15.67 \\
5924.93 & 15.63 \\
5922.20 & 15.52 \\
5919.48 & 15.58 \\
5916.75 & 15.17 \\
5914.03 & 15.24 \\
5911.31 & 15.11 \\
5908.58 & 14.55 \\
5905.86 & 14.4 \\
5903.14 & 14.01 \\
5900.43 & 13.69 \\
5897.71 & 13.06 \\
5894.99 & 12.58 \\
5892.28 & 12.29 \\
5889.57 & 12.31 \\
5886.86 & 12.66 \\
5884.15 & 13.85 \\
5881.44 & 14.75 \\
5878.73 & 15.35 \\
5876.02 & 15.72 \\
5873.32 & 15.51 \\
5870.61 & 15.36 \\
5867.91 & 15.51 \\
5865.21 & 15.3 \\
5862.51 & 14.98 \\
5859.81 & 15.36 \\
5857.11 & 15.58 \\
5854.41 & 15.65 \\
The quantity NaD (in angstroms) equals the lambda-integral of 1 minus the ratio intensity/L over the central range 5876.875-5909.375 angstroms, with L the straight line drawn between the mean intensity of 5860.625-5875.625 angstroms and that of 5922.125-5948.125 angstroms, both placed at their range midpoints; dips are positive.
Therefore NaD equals 4.1 angstroms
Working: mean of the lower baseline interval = 15.4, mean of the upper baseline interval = 16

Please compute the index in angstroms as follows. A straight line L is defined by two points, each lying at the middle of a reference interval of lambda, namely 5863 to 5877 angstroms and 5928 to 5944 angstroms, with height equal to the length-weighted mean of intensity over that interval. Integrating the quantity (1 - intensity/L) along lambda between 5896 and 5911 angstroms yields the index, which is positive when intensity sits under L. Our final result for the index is 1.7 angstroms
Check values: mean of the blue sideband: 15.4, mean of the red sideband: 16.1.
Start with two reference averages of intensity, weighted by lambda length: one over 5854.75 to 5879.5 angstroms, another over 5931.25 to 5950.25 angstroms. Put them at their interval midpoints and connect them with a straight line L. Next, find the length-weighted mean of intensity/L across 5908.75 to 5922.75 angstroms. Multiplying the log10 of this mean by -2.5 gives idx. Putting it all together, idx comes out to 0.05 mag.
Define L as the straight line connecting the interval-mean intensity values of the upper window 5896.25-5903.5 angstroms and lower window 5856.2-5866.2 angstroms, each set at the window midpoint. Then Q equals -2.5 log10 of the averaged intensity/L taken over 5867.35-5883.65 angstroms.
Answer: -0.05 mag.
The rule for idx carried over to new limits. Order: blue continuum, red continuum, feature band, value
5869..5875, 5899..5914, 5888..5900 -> 0.17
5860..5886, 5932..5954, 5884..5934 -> 0.09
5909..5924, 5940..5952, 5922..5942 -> -0.02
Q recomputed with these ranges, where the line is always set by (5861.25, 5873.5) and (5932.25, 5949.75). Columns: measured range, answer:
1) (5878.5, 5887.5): 0.10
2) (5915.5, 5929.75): 0.03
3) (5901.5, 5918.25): 0.08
